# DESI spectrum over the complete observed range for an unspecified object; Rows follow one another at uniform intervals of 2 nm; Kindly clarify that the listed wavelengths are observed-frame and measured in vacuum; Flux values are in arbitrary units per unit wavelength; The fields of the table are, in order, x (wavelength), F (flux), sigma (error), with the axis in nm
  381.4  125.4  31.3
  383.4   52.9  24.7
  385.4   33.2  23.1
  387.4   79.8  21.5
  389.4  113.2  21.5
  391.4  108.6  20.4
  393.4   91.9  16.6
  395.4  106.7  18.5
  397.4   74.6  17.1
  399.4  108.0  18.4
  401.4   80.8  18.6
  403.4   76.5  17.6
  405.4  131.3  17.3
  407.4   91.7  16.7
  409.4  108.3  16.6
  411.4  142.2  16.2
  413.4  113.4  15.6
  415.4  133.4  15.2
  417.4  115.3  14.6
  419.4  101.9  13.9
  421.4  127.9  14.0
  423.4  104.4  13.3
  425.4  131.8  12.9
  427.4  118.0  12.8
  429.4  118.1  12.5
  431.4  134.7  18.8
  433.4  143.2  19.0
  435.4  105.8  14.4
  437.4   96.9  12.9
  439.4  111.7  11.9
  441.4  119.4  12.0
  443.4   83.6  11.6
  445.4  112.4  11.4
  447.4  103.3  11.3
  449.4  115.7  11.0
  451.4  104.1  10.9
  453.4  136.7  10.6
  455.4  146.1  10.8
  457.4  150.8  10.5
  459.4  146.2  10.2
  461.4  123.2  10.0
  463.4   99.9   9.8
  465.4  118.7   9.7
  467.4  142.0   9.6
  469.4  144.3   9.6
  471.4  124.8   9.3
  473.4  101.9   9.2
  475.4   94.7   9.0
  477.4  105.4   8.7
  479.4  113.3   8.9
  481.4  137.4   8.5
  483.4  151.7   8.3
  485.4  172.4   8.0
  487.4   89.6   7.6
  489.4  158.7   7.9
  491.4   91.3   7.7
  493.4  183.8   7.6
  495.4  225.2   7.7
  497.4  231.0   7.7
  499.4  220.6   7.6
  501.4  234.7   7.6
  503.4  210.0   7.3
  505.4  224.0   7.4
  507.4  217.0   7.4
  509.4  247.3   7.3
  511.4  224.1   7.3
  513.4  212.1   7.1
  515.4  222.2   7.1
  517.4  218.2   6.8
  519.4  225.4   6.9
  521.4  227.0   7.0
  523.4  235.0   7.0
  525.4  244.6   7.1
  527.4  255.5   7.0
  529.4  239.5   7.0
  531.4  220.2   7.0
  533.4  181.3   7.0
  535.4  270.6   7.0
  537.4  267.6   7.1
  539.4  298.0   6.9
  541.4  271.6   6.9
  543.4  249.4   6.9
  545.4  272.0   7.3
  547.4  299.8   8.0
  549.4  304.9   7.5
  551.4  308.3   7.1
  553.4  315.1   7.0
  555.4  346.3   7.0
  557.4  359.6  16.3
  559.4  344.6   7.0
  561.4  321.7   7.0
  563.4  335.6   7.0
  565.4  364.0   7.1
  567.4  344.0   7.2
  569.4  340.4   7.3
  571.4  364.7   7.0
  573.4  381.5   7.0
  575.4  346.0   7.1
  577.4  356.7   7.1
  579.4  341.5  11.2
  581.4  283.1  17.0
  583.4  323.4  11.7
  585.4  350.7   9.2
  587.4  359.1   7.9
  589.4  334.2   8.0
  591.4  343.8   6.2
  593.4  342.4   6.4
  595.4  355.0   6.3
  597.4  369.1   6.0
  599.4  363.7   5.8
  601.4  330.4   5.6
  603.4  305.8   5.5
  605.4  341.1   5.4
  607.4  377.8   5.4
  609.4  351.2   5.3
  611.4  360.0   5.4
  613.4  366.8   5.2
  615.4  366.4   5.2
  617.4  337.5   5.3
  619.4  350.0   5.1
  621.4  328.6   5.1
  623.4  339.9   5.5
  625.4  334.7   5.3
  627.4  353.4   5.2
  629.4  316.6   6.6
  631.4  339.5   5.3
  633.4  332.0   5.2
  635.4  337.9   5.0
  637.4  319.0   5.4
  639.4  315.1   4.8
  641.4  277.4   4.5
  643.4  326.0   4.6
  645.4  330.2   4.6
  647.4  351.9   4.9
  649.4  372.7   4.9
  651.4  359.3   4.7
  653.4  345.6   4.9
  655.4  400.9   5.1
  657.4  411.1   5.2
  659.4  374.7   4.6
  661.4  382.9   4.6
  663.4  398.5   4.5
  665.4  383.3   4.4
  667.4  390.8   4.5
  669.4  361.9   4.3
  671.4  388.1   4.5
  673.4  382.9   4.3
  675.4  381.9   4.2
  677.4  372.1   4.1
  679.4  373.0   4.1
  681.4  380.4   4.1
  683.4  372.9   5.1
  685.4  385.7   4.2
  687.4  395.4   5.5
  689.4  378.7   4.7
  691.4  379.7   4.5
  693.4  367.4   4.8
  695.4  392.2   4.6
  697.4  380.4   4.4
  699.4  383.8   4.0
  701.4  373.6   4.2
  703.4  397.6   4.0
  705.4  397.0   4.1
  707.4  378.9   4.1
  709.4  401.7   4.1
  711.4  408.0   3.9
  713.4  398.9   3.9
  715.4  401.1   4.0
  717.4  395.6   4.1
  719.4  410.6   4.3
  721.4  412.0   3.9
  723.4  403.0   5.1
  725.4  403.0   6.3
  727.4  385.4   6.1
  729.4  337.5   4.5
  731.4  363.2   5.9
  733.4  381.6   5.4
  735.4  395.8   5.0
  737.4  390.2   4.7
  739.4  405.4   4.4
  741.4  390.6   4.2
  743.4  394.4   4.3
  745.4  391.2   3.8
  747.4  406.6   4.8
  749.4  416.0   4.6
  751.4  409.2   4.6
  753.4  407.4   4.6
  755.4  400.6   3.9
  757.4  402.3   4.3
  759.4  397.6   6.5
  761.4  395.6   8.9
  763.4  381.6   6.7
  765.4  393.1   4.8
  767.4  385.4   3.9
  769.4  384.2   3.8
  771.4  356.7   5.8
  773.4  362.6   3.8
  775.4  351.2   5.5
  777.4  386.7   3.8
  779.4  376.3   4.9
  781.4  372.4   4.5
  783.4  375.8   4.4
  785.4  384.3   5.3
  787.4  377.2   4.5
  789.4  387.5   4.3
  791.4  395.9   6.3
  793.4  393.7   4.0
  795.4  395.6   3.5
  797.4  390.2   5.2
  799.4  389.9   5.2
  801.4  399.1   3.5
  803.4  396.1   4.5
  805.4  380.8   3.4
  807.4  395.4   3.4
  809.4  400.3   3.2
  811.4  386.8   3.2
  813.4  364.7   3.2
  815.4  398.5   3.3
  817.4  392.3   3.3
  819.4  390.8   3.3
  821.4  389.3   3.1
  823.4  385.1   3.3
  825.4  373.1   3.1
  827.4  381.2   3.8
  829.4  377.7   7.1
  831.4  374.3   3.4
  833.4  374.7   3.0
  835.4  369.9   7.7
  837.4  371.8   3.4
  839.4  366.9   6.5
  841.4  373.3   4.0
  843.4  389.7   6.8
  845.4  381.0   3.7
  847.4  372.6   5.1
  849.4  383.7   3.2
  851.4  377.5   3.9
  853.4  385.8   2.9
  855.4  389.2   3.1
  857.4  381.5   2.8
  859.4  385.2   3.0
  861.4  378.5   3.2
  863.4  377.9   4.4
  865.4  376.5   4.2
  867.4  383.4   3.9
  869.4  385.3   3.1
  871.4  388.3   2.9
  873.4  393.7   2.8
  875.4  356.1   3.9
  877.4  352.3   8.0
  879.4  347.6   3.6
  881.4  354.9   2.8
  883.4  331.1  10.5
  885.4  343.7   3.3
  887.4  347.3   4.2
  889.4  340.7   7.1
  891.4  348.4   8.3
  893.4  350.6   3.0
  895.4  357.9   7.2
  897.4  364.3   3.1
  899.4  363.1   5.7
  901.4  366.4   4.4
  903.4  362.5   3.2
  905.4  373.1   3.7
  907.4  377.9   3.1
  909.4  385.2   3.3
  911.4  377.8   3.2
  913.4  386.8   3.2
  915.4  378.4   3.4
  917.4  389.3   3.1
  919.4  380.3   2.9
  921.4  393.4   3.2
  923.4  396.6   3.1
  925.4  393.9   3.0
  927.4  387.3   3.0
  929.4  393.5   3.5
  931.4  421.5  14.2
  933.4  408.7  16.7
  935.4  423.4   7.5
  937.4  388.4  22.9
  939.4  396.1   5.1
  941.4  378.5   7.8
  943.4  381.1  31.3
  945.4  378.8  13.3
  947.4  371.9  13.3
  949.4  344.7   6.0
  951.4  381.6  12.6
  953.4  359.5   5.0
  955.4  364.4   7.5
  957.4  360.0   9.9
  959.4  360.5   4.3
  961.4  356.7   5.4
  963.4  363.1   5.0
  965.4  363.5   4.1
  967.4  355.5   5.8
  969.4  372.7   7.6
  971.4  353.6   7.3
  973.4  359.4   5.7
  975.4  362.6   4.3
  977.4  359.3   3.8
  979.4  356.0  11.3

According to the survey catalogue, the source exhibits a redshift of 0.24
